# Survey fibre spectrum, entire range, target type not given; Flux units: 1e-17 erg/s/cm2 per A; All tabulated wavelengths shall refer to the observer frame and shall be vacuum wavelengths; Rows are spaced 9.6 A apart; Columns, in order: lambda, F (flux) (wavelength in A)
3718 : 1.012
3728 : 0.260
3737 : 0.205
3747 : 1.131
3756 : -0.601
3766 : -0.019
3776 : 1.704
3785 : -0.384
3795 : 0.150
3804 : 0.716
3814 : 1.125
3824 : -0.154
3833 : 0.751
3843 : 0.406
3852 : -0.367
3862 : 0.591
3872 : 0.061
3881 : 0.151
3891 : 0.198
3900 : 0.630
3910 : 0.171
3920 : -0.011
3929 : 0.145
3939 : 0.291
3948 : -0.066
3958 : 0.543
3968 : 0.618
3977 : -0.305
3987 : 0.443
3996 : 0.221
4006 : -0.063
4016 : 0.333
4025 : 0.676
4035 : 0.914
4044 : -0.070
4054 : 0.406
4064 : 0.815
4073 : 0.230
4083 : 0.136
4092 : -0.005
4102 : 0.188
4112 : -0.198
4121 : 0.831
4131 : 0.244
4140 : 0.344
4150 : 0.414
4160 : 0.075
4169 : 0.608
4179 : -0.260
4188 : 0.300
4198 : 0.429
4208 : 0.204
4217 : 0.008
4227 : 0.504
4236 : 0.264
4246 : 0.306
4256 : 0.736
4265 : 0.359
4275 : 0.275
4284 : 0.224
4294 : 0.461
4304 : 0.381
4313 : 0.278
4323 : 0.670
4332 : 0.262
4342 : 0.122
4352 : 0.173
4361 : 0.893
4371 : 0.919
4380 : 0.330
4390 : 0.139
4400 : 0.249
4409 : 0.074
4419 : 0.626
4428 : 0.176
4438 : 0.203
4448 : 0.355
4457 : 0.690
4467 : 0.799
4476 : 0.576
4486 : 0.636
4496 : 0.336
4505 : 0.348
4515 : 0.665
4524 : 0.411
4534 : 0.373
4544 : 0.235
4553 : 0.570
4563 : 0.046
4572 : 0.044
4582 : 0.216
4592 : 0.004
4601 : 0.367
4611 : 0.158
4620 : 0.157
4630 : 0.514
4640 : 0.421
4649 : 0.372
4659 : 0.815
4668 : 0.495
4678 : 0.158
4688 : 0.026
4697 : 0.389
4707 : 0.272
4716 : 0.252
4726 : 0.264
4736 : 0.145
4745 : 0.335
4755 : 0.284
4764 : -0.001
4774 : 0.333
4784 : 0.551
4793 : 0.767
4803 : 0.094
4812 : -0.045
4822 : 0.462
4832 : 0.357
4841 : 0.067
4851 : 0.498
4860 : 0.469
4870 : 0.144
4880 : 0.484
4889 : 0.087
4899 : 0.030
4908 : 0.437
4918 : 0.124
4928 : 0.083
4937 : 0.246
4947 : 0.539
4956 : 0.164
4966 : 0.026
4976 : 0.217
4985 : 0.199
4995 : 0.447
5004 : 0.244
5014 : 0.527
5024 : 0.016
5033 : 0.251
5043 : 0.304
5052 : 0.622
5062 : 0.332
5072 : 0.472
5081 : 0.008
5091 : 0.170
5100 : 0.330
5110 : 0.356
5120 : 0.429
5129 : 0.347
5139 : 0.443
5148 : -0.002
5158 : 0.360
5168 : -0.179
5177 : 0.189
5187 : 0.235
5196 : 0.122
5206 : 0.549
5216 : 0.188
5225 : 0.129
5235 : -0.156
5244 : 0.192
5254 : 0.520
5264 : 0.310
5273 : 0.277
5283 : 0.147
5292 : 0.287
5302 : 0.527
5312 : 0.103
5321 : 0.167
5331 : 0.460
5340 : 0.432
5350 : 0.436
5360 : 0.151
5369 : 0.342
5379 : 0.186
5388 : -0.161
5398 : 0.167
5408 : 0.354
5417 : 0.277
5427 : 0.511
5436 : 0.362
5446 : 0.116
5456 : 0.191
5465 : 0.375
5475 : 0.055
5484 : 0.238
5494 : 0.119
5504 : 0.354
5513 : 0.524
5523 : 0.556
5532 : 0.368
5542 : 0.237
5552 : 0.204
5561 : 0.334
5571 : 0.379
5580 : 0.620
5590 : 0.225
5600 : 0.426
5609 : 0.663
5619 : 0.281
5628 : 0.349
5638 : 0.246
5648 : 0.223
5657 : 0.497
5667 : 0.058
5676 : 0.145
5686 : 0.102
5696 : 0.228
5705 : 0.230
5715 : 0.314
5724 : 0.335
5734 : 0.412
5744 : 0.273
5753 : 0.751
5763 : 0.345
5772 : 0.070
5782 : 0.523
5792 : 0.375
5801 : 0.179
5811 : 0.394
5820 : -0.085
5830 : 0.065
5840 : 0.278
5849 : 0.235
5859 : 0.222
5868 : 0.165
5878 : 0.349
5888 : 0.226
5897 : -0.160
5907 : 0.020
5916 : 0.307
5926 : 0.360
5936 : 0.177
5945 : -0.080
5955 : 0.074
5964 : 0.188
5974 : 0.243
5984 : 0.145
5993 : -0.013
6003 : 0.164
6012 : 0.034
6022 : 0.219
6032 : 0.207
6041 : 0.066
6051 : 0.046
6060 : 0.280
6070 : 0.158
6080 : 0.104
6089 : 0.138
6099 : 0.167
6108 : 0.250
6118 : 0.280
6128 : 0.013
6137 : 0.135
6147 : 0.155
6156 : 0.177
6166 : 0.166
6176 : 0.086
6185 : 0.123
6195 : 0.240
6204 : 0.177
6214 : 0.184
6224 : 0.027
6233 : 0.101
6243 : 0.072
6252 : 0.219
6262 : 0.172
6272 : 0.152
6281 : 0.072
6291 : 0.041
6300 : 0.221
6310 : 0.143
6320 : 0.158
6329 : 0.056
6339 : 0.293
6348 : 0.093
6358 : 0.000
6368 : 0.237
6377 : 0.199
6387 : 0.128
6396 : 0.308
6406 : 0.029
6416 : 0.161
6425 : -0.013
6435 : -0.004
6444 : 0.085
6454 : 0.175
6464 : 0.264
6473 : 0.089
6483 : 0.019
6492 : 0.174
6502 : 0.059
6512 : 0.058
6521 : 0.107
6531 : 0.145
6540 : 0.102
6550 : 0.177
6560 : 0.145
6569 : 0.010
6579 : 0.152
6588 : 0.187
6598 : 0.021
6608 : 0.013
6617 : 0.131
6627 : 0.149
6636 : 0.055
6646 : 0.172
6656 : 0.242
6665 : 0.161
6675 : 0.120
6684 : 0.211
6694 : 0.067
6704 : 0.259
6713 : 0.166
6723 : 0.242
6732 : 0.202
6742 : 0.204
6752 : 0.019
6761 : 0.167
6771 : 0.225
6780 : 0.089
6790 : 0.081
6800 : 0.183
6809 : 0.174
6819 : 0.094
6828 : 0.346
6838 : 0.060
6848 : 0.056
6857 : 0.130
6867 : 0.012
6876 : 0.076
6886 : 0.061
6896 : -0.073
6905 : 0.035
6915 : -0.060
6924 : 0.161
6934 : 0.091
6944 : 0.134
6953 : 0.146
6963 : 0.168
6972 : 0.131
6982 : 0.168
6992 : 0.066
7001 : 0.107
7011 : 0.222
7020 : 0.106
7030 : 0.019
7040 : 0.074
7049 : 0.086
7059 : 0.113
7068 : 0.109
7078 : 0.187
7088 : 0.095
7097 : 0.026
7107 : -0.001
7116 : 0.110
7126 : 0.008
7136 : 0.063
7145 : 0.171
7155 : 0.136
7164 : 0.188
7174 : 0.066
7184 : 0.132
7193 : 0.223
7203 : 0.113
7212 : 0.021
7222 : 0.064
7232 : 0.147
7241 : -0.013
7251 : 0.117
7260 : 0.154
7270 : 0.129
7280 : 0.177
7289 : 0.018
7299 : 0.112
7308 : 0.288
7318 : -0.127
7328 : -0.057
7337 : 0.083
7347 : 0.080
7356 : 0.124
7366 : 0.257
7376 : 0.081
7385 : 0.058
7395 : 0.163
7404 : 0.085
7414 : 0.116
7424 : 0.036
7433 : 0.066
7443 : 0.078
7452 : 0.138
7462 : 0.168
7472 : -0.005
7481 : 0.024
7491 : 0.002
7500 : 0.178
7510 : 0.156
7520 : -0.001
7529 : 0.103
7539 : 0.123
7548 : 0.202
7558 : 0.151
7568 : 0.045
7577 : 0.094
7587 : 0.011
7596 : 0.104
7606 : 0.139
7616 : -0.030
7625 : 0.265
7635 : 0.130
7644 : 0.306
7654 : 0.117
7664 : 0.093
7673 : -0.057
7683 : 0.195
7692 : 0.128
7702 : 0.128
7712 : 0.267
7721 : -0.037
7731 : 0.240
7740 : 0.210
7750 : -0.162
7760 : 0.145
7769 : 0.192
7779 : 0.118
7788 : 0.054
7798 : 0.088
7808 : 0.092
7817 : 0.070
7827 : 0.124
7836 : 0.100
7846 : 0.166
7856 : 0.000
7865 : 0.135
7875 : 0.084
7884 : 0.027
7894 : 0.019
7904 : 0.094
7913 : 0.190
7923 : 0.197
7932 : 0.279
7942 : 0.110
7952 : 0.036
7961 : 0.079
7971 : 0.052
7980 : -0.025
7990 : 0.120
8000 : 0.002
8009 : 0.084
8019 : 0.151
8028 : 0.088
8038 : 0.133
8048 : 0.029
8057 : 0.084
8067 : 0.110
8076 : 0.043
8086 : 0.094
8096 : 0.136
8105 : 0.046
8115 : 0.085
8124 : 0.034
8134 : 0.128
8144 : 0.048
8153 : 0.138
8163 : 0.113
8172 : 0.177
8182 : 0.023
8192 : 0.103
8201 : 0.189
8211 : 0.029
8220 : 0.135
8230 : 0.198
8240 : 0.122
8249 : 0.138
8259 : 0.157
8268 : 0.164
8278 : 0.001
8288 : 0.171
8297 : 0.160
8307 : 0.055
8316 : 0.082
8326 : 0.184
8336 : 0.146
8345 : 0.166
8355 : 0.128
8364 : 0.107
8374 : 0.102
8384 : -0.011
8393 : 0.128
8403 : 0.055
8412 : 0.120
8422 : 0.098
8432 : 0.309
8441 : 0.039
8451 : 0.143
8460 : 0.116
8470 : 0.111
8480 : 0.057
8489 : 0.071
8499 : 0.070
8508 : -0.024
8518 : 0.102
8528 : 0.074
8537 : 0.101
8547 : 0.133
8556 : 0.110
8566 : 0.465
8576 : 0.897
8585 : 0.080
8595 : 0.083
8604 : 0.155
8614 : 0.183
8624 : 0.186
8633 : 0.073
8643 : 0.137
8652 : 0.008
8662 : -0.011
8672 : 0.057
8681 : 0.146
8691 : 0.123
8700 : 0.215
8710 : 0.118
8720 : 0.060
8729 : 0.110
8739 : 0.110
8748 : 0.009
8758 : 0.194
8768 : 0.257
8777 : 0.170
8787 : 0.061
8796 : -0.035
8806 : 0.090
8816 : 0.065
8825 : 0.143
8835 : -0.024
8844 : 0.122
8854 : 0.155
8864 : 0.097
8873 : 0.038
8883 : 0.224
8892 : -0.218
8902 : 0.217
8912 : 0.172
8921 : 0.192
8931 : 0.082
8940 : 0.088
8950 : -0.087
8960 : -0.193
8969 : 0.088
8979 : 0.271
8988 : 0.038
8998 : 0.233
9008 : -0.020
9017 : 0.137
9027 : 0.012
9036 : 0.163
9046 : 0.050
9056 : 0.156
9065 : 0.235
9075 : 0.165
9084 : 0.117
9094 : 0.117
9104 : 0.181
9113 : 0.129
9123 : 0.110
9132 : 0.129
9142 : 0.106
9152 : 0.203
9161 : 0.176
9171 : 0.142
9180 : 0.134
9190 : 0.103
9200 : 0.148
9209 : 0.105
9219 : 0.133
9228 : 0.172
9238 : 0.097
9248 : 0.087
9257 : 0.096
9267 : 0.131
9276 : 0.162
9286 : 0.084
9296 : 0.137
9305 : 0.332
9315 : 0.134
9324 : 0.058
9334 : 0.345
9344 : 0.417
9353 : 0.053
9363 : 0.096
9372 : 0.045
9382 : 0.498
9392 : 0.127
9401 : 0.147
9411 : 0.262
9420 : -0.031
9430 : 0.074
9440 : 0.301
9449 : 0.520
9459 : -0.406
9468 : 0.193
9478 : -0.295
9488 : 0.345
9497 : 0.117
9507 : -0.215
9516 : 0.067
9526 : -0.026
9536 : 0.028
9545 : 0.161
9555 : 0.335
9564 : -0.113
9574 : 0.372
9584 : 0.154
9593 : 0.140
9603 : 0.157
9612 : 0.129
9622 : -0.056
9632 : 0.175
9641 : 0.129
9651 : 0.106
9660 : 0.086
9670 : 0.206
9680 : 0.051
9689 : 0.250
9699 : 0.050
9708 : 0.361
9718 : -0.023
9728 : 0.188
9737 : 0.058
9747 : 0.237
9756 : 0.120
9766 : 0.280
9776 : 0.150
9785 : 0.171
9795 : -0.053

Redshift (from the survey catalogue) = 1.299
